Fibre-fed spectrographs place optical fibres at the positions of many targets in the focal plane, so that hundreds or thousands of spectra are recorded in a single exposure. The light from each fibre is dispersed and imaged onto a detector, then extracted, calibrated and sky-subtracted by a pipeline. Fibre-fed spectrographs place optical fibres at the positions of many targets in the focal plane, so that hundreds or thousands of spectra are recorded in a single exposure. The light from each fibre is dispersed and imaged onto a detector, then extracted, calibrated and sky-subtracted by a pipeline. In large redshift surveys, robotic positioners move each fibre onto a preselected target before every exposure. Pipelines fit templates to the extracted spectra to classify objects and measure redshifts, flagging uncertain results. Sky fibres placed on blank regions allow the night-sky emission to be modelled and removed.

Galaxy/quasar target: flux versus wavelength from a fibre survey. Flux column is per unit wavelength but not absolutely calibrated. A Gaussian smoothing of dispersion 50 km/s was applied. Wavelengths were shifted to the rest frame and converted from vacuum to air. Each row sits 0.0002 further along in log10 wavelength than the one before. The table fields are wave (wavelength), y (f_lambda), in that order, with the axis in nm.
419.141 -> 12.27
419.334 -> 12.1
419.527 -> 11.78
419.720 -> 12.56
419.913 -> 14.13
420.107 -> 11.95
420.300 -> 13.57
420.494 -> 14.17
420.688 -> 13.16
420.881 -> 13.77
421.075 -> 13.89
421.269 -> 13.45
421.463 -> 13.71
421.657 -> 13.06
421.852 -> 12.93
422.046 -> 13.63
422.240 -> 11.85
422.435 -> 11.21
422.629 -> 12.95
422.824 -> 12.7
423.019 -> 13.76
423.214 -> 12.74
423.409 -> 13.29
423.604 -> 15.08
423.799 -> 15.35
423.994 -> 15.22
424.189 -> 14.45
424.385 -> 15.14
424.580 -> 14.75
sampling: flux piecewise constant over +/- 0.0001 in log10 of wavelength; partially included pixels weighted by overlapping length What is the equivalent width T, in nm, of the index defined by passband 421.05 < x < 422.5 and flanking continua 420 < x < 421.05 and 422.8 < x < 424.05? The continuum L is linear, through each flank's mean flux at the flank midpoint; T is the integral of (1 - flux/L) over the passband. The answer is 0.07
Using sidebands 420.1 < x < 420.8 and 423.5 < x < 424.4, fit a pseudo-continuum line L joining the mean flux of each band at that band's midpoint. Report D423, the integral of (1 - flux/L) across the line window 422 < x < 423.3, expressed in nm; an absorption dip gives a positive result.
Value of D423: 0.159 nm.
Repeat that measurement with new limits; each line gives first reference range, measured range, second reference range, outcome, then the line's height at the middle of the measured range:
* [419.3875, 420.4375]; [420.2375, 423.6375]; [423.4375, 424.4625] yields 0.152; 13.9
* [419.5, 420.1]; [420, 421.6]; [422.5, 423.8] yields -0.053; 13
